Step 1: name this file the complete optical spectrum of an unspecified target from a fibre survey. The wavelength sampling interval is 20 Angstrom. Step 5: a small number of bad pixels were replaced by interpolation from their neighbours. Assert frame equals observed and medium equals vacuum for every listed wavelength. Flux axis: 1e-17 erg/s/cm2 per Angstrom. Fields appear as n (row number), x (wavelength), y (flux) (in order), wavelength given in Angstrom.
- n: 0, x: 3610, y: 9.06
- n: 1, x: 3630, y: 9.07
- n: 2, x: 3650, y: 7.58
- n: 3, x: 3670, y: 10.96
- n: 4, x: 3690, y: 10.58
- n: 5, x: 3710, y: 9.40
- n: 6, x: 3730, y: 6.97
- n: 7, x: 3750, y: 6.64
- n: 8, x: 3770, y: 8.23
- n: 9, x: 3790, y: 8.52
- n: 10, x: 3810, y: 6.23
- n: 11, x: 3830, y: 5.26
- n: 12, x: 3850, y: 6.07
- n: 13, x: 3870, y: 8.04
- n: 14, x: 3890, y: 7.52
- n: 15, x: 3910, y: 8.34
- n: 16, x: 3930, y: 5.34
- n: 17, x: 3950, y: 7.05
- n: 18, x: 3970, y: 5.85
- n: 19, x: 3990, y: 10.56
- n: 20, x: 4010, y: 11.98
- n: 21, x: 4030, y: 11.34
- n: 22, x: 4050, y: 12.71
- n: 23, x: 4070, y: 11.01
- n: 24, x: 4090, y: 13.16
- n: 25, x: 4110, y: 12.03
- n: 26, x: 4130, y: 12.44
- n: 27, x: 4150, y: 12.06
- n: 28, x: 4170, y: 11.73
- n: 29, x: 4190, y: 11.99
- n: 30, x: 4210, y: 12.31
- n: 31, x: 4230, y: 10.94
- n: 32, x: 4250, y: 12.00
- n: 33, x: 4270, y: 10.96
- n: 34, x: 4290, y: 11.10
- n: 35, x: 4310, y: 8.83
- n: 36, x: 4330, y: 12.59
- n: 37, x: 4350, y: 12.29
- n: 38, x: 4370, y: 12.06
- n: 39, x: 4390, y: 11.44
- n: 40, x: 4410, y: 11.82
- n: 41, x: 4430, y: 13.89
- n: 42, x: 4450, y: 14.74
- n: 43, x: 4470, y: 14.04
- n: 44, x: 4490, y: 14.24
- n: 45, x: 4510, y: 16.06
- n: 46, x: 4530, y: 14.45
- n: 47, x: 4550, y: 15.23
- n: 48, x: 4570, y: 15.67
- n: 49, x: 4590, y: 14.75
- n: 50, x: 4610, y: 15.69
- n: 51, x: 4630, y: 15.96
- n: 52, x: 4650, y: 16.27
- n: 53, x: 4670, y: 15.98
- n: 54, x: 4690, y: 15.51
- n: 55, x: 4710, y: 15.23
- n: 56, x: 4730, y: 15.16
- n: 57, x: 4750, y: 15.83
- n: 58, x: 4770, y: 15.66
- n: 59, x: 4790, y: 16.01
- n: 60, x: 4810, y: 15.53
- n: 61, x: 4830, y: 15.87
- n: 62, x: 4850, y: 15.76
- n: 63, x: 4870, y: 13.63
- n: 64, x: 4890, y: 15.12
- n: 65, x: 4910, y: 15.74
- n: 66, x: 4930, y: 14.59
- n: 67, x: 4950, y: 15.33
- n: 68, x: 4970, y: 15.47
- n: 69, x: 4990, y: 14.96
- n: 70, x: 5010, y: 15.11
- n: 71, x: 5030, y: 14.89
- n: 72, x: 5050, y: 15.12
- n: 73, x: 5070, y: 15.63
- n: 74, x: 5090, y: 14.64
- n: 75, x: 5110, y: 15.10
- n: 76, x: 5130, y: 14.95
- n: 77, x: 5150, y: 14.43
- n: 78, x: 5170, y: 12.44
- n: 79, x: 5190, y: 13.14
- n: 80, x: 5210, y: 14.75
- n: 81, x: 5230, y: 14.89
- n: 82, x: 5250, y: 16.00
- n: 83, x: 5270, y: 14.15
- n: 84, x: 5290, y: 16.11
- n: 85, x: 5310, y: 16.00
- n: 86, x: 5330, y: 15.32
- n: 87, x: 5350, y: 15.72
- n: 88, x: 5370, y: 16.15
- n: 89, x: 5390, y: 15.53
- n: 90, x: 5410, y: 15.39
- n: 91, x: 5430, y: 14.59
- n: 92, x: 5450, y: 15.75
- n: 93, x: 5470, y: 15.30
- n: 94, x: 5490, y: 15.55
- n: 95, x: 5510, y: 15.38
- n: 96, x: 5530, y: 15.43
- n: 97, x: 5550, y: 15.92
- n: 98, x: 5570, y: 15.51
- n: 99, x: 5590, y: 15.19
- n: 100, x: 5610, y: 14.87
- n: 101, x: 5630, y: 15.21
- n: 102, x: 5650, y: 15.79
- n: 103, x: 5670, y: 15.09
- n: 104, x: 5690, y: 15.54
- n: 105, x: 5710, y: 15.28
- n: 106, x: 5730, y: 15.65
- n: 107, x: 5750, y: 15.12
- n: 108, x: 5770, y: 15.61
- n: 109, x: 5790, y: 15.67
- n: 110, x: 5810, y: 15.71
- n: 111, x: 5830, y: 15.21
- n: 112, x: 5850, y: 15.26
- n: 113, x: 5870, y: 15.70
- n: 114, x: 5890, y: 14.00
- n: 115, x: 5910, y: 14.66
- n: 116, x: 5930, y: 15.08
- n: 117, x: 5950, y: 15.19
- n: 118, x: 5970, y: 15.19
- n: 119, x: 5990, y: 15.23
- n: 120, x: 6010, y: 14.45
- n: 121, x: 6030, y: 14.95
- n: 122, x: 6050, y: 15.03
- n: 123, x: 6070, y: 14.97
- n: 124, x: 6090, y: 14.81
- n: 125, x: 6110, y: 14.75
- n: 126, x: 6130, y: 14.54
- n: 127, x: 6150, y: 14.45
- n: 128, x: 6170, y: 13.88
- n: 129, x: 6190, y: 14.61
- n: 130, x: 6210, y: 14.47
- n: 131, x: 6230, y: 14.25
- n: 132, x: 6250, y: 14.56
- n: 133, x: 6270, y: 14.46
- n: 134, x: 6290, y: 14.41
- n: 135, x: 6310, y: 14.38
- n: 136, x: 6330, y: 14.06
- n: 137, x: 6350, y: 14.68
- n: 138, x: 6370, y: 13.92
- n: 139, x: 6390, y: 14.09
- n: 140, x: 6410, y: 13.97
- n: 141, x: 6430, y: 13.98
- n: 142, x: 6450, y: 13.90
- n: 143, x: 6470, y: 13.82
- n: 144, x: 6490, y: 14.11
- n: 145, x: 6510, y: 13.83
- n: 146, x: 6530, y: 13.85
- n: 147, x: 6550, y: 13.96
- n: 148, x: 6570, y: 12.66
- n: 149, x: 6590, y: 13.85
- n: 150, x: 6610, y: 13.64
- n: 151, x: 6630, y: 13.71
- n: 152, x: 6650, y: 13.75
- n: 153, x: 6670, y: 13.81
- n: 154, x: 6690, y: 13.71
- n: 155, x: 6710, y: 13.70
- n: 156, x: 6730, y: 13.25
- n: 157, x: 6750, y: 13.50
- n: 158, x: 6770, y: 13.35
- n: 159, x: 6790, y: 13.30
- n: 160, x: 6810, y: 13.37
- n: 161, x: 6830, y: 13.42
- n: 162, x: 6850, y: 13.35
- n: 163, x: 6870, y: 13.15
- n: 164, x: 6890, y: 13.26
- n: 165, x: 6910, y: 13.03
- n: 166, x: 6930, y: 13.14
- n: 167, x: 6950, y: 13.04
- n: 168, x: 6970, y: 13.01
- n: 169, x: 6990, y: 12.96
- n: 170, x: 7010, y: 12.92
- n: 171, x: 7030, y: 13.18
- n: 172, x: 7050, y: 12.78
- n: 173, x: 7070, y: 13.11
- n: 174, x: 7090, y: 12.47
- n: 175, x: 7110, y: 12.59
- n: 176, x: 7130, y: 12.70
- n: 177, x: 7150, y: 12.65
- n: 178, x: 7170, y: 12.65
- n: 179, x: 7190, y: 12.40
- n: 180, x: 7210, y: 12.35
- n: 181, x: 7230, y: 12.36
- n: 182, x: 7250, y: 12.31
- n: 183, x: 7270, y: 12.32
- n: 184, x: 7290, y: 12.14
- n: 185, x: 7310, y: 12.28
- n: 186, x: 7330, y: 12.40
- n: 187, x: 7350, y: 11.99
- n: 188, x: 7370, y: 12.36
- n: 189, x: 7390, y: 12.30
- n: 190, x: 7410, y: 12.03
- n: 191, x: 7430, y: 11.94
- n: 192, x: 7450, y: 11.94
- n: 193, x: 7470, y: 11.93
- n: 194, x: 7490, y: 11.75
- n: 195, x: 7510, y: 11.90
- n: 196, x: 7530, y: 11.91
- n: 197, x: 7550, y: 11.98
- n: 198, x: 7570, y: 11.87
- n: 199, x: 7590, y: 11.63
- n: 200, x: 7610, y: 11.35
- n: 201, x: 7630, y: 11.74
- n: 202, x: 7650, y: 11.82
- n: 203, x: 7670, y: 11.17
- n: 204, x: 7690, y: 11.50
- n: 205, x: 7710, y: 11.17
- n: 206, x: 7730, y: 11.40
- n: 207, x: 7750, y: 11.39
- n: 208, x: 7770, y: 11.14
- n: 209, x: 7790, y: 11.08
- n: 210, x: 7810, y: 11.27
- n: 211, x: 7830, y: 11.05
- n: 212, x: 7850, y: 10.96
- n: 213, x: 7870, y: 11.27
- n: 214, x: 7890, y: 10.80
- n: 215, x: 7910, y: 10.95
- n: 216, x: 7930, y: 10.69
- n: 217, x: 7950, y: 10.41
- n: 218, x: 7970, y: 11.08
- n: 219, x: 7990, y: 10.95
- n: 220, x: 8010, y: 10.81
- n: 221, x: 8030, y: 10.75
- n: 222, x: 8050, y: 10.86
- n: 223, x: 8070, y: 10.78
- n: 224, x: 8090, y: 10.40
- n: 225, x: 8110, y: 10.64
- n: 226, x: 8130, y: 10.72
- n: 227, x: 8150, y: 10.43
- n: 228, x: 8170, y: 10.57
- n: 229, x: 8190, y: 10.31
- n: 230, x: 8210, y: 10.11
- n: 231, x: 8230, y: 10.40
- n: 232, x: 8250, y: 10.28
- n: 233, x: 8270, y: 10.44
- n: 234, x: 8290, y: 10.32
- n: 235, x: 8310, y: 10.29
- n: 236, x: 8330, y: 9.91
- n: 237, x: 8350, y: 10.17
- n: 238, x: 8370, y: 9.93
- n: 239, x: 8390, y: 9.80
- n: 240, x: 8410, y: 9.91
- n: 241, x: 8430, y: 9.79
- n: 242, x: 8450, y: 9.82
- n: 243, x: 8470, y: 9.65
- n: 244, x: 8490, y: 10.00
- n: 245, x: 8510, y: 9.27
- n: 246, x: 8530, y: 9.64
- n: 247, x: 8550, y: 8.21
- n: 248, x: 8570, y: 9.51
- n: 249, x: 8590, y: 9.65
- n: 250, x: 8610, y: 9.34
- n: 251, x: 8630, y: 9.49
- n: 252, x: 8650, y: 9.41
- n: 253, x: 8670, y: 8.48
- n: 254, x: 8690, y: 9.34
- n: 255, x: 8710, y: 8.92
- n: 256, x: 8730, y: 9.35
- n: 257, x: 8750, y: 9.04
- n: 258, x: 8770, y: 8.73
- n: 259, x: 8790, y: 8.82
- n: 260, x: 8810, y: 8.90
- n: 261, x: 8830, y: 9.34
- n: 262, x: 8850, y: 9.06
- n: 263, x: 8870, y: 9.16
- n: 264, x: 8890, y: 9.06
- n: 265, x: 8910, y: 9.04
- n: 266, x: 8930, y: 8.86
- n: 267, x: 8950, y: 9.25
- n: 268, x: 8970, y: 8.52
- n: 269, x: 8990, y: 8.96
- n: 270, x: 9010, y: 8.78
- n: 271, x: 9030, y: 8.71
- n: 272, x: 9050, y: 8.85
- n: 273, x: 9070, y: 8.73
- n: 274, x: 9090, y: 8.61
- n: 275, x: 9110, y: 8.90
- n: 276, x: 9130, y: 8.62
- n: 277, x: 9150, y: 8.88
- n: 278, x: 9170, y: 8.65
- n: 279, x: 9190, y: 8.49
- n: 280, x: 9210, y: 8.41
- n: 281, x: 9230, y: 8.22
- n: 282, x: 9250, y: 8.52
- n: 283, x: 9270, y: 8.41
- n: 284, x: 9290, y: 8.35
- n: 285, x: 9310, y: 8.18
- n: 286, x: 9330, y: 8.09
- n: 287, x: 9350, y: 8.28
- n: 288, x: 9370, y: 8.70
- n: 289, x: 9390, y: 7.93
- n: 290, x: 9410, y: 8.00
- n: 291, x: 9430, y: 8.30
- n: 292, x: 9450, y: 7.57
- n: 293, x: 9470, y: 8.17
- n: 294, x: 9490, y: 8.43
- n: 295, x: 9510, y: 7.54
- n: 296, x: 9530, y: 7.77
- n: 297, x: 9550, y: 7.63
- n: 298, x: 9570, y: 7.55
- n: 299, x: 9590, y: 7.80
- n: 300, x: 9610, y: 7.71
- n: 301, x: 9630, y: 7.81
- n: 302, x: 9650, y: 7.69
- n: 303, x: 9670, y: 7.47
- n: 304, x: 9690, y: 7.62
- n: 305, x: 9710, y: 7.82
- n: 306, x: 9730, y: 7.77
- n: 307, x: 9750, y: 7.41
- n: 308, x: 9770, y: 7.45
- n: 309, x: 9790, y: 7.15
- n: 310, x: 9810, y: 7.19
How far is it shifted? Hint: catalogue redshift 0.00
